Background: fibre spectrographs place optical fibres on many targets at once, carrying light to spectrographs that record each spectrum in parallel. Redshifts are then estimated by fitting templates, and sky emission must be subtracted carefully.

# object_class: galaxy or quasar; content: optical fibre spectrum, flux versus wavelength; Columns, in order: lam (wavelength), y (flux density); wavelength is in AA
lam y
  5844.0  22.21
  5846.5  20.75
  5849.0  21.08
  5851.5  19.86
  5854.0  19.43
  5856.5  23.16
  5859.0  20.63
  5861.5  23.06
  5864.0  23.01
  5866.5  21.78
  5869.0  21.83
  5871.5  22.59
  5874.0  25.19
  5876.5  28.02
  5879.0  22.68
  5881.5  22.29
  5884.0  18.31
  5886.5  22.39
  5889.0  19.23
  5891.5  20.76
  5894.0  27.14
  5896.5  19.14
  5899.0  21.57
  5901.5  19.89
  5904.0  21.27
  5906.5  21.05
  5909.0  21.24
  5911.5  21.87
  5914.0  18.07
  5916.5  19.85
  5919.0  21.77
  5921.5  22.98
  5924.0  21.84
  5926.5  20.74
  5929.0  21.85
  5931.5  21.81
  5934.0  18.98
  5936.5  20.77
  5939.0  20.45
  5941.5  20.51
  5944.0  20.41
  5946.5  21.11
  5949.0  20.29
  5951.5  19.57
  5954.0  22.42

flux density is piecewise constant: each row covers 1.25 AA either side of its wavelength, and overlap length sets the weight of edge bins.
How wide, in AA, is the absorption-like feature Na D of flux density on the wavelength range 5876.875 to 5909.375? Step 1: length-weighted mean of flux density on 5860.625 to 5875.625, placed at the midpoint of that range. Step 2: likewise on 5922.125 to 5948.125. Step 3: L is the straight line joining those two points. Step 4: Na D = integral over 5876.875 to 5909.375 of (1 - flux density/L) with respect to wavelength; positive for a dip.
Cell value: 1.1 AA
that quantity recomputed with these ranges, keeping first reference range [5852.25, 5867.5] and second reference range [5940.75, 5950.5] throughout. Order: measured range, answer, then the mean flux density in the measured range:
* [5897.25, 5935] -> 0.0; 21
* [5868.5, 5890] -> -1.1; 22.6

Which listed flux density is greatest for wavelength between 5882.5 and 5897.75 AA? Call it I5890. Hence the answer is 27.14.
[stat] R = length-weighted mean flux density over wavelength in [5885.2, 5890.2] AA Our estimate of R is 20.8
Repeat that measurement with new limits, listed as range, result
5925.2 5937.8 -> 20.8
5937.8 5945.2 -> 20.5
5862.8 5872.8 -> 22.3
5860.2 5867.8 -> 22.6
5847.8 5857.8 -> 20.9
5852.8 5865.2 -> 21.9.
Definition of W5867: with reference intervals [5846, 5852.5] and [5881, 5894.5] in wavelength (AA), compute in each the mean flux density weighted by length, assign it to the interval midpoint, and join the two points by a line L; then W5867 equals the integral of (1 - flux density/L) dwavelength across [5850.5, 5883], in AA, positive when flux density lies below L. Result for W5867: -2.54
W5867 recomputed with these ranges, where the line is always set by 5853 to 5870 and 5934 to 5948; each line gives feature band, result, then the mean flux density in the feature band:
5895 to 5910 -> 0.3 AA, 20.8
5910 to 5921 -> 0.2 AA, 20.6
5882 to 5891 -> 0.5 AA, 20.2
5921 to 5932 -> -0.5 AA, 21.8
